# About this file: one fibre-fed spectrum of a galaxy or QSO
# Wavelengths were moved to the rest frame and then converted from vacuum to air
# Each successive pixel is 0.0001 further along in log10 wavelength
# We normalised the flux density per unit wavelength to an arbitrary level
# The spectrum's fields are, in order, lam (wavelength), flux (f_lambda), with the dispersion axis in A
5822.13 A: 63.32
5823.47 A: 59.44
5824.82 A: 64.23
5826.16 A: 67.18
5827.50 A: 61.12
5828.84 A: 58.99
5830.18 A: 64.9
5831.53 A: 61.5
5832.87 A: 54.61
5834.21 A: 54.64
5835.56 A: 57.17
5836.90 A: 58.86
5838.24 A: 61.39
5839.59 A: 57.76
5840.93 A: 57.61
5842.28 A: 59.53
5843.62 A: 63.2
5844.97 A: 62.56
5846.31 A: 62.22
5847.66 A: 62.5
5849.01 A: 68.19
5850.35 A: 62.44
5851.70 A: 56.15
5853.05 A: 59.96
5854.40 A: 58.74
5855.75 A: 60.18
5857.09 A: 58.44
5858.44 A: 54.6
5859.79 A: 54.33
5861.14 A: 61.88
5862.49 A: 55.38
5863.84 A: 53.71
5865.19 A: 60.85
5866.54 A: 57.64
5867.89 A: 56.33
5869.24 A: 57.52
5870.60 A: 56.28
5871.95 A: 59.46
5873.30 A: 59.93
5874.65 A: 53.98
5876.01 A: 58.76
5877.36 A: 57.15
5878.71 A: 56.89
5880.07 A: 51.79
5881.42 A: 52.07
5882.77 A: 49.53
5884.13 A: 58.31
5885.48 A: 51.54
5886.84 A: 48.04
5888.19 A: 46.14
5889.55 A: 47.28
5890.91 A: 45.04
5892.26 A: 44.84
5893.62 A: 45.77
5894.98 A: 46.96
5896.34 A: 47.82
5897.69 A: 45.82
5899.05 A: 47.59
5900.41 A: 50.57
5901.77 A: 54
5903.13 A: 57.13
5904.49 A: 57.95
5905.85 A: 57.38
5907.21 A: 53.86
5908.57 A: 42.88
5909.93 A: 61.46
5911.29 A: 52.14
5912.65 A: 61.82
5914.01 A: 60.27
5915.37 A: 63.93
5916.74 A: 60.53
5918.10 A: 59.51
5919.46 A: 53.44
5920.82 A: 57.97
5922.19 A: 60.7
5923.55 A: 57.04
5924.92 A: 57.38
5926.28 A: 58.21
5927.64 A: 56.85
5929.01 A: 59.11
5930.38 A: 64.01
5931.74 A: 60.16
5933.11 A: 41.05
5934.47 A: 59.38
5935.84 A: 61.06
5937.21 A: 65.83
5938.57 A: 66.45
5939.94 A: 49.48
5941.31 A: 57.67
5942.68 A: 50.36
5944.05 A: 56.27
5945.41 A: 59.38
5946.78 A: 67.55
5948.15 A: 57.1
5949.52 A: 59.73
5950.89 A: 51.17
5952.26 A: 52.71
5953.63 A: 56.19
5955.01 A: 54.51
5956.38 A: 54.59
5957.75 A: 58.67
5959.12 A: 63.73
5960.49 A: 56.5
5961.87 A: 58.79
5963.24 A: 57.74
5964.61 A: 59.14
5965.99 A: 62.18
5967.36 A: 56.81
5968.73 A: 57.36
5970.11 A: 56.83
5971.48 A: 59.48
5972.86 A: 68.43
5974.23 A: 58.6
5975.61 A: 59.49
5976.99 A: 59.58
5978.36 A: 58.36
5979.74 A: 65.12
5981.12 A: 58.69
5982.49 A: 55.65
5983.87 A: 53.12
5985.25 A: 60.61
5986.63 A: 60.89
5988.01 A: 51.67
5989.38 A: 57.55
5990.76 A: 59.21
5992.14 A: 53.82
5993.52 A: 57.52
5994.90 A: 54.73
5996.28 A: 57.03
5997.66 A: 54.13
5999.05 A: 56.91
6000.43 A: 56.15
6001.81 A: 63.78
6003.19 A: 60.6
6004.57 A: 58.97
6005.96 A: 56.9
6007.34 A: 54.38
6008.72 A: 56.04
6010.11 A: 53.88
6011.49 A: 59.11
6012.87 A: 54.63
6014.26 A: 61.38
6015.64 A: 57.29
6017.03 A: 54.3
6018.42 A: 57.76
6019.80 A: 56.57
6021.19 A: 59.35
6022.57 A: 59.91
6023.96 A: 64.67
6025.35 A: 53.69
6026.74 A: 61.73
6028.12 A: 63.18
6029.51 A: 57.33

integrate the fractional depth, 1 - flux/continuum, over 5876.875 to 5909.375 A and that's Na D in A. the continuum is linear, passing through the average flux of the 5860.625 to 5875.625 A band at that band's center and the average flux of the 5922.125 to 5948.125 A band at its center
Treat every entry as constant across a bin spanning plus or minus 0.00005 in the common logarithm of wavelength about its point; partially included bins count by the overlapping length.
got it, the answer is 4.0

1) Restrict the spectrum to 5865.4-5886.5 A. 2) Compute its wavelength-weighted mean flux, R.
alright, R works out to 55.8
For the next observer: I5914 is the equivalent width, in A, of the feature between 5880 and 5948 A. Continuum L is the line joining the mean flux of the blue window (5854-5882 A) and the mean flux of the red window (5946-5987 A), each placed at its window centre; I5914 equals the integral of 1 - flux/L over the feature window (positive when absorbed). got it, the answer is 3.4 A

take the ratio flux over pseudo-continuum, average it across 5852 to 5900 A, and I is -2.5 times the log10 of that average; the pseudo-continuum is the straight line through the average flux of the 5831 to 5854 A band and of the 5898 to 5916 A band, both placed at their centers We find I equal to 0.08 mag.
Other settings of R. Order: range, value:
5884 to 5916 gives 51.9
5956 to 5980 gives 59.5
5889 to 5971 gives 56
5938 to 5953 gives 57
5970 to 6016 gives 58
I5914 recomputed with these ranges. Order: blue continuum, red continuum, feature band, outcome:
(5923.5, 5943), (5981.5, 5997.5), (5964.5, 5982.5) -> -0.9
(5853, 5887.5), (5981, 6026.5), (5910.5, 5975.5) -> -1.7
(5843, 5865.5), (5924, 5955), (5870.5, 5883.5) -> 0.8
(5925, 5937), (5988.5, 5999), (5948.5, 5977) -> -0.6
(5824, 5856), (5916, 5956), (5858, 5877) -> 0.8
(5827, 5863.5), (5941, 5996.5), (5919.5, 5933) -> 0.1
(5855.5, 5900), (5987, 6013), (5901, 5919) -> -0.9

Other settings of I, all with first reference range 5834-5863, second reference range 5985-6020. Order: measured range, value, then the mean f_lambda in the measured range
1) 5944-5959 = 0.01 mag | 57.4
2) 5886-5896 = 0.26 mag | 46.4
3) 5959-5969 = -0.02 mag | 58.9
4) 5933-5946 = 0.01 mag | 57.4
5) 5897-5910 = 0.12 mag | 52.5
